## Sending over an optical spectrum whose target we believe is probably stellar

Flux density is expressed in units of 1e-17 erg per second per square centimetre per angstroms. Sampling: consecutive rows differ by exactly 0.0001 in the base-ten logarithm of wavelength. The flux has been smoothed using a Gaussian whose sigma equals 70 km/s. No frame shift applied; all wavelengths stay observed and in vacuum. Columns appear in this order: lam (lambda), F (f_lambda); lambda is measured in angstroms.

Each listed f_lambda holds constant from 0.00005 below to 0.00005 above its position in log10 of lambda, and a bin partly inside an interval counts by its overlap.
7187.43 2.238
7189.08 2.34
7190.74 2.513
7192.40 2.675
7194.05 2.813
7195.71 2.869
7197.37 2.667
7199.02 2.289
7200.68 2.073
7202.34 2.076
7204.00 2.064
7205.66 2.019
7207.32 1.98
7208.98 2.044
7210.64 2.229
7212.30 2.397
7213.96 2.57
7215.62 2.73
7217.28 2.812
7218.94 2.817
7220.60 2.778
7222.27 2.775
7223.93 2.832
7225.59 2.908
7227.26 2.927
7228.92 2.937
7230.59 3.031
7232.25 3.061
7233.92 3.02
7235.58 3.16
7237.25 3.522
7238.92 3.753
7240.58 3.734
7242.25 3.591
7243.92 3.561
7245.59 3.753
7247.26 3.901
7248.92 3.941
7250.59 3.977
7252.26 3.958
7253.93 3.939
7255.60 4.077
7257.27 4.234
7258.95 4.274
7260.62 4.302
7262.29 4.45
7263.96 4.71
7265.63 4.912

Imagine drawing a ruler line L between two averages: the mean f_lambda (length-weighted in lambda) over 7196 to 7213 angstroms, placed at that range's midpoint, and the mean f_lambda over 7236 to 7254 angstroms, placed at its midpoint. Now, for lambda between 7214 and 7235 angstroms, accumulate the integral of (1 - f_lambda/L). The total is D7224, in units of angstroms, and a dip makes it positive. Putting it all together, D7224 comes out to 0.62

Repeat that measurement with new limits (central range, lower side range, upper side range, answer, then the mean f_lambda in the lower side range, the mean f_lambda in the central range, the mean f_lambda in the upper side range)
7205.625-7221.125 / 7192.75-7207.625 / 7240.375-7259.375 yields 1.8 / 2.34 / 2.45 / 3.91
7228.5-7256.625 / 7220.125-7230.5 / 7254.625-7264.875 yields 0.1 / 2.87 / 3.6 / 4.34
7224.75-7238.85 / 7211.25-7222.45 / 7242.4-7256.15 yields 0.6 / 2.68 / 3.11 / 3.87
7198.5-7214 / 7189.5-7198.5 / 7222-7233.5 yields 3.5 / 2.68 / 2.15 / 2.94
